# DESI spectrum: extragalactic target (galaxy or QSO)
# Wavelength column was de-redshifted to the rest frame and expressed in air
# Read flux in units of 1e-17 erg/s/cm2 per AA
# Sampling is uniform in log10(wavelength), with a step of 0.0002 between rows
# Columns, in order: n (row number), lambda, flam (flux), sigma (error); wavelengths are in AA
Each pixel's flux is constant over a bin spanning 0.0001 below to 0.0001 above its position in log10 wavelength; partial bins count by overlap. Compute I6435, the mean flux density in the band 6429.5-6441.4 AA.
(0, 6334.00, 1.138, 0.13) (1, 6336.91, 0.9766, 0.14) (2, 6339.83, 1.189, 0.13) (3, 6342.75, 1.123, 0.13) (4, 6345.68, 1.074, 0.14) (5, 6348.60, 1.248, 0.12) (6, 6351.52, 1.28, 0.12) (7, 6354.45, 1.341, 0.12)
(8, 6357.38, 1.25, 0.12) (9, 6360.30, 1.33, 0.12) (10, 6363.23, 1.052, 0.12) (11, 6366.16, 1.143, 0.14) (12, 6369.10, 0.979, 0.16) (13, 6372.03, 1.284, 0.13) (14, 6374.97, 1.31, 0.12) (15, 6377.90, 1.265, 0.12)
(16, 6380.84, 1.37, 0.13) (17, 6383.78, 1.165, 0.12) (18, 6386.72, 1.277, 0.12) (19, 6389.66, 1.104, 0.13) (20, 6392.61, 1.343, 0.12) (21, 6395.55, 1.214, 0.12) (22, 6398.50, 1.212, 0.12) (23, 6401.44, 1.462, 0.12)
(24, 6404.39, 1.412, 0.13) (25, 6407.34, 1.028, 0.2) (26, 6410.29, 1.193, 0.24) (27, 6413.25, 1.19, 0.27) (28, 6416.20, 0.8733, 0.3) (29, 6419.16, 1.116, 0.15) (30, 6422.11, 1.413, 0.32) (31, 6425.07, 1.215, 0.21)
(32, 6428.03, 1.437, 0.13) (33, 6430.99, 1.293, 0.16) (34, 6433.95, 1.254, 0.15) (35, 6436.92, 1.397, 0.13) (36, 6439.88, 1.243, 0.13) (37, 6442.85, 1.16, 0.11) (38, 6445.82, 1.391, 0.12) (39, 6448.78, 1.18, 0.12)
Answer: 1.3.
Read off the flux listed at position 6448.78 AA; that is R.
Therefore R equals 1.18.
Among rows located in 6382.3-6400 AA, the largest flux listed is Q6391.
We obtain 1.343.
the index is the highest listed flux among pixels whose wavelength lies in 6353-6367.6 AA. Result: 1.341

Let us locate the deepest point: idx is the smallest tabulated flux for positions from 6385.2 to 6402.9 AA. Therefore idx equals 1.104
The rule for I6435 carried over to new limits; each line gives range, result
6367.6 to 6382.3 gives 1.24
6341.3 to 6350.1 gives 1.15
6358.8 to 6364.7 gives 1.19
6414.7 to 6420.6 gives 0.995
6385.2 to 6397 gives 1.23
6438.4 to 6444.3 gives 1.2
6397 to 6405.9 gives 1.36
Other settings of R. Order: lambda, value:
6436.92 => 1.397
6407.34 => 1.028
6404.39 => 1.412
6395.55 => 1.214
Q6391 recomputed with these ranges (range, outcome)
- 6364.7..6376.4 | 1.31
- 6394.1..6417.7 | 1.462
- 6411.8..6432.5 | 1.437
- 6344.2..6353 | 1.28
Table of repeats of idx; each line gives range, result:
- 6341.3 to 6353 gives 1.074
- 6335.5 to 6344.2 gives 0.9766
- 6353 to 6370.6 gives 0.979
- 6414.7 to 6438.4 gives 0.8733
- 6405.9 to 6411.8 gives 1.028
